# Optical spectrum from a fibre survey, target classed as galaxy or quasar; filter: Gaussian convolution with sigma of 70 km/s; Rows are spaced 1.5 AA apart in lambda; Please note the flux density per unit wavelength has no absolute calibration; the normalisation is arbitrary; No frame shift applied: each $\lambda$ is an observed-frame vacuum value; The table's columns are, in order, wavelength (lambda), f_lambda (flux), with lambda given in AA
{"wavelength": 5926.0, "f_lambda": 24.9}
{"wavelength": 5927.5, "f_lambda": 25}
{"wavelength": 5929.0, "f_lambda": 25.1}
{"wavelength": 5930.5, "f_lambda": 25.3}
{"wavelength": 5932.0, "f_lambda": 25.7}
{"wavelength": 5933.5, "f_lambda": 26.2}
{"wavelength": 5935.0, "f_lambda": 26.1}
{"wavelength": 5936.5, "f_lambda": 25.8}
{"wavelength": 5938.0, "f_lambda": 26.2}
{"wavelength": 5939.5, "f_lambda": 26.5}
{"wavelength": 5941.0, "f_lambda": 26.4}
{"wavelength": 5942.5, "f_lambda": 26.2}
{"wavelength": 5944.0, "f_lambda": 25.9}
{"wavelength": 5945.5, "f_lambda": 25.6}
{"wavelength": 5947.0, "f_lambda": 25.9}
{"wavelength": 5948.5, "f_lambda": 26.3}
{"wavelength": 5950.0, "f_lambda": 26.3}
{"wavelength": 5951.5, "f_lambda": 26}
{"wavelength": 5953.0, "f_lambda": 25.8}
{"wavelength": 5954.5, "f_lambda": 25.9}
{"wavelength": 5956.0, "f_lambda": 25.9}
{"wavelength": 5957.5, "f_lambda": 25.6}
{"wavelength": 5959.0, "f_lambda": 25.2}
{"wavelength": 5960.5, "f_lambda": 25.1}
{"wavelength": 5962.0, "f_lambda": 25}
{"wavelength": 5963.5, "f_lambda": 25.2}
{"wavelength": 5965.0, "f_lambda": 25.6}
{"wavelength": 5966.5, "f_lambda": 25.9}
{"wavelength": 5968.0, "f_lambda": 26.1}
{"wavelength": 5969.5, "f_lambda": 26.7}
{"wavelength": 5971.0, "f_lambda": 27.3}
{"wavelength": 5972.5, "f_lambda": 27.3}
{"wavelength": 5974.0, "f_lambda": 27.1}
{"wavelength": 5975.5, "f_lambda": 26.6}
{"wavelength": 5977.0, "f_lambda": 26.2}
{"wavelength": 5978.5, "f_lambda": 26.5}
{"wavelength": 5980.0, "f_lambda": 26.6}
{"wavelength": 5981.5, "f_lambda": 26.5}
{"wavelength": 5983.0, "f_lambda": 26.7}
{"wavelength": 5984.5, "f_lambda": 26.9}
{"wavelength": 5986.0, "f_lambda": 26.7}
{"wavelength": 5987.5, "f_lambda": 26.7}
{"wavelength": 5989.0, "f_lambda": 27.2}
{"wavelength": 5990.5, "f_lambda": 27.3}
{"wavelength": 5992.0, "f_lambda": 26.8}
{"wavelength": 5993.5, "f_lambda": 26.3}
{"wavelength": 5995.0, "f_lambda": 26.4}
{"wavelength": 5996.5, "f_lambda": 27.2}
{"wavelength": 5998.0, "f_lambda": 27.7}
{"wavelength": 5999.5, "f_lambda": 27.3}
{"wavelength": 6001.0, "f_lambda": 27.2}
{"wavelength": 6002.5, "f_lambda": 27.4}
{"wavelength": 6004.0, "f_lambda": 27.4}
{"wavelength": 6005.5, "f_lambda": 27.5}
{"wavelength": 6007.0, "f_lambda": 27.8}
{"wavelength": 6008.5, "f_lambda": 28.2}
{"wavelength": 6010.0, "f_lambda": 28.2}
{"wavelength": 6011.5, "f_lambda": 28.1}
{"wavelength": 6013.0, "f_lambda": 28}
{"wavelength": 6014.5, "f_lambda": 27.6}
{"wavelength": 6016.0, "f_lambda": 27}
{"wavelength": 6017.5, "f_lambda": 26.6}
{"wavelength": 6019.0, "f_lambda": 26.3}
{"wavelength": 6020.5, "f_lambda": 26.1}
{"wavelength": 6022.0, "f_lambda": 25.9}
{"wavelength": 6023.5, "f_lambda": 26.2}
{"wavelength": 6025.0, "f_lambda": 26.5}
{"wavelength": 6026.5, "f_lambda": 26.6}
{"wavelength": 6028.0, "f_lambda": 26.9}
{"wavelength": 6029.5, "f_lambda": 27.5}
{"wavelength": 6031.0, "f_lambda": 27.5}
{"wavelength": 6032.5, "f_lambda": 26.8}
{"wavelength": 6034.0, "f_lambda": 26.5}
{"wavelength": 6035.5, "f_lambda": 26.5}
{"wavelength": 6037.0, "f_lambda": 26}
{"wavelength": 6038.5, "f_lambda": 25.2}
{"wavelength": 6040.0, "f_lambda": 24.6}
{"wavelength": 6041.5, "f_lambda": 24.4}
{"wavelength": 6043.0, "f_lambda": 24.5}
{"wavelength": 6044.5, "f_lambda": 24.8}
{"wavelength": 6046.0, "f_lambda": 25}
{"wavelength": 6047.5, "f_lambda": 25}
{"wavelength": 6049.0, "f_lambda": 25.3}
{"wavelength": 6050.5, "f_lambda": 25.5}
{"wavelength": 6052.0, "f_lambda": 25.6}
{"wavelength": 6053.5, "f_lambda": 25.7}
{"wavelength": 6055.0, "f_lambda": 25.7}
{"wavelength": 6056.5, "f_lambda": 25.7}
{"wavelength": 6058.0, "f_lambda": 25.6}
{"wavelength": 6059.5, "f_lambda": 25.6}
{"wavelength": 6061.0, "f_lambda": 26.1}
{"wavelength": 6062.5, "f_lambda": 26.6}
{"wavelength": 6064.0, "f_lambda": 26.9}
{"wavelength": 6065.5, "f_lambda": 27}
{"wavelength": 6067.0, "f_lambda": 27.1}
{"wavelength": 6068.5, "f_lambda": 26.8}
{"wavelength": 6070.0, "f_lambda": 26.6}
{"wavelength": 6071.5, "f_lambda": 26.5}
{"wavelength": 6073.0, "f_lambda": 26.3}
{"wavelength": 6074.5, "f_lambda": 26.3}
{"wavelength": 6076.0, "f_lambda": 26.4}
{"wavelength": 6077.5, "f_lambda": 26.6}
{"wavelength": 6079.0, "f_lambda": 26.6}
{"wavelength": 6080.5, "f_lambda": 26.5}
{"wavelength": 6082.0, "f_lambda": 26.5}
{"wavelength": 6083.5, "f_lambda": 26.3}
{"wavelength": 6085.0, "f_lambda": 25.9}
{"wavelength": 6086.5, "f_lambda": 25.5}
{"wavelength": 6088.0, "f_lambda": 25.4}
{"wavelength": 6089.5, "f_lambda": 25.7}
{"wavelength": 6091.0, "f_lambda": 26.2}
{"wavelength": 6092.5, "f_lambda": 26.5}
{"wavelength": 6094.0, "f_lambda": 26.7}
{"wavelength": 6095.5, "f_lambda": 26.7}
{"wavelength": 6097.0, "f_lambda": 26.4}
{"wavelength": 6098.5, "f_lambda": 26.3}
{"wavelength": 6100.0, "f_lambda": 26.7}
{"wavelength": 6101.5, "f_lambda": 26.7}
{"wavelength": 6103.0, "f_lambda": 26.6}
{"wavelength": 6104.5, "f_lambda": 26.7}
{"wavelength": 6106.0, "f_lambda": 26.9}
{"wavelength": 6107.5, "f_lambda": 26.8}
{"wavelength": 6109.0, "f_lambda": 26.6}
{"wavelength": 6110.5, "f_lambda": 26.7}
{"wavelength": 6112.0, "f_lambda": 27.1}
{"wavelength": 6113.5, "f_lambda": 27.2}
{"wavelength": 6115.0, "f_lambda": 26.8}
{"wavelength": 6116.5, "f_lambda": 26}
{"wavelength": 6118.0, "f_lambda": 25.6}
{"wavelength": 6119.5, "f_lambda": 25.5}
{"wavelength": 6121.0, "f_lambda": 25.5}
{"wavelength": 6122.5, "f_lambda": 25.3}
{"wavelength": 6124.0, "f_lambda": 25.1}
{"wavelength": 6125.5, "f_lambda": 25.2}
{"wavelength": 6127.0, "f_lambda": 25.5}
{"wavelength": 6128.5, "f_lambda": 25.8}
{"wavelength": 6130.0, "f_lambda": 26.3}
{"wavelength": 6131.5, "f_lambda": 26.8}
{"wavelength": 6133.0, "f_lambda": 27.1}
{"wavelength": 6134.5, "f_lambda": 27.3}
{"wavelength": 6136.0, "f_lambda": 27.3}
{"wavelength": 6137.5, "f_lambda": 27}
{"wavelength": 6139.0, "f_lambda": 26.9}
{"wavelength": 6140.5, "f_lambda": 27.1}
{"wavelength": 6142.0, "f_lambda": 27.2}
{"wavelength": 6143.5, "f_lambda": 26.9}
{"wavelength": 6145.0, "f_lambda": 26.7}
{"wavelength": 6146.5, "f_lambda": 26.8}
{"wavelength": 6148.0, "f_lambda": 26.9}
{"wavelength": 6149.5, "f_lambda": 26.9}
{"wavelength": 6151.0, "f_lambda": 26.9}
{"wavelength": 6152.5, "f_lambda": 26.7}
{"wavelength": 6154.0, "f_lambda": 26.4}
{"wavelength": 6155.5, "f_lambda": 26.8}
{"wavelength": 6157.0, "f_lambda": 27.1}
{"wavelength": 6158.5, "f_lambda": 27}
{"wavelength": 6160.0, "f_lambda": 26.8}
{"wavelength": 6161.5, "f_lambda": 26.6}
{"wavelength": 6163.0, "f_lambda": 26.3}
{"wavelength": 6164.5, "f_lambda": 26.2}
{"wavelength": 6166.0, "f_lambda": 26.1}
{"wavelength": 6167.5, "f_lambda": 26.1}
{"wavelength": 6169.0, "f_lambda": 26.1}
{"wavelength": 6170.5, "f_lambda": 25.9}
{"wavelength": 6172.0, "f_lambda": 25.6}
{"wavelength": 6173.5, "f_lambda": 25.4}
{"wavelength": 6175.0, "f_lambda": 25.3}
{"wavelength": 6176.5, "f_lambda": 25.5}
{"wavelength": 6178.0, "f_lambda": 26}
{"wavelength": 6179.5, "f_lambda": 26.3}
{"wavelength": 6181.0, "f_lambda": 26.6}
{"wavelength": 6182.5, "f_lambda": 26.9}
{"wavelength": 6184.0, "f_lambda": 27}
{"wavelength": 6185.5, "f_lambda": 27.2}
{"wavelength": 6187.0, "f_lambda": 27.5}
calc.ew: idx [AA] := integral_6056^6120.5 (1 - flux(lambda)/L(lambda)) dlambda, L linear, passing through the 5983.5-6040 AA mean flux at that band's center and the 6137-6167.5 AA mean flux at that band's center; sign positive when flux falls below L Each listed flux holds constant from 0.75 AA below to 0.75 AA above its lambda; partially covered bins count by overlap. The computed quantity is 1.0 AA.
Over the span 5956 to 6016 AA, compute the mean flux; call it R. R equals 26.8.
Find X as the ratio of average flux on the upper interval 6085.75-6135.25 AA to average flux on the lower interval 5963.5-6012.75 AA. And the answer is 1.0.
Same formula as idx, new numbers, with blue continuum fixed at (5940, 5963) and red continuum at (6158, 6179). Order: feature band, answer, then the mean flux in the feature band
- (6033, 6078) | 0.1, 25.9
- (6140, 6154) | -0.5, 26.9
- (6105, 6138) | -0.4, 26.3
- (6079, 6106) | -0.4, 26.3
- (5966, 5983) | -0.5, 26.6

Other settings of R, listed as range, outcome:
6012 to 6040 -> 26.6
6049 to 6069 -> 26.1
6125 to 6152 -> 26.7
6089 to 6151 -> 26.5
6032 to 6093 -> 26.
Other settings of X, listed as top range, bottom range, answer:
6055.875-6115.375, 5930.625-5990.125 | 1.01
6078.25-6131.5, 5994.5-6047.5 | 0.98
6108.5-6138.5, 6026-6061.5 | 1.02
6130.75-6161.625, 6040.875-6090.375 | 1.04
